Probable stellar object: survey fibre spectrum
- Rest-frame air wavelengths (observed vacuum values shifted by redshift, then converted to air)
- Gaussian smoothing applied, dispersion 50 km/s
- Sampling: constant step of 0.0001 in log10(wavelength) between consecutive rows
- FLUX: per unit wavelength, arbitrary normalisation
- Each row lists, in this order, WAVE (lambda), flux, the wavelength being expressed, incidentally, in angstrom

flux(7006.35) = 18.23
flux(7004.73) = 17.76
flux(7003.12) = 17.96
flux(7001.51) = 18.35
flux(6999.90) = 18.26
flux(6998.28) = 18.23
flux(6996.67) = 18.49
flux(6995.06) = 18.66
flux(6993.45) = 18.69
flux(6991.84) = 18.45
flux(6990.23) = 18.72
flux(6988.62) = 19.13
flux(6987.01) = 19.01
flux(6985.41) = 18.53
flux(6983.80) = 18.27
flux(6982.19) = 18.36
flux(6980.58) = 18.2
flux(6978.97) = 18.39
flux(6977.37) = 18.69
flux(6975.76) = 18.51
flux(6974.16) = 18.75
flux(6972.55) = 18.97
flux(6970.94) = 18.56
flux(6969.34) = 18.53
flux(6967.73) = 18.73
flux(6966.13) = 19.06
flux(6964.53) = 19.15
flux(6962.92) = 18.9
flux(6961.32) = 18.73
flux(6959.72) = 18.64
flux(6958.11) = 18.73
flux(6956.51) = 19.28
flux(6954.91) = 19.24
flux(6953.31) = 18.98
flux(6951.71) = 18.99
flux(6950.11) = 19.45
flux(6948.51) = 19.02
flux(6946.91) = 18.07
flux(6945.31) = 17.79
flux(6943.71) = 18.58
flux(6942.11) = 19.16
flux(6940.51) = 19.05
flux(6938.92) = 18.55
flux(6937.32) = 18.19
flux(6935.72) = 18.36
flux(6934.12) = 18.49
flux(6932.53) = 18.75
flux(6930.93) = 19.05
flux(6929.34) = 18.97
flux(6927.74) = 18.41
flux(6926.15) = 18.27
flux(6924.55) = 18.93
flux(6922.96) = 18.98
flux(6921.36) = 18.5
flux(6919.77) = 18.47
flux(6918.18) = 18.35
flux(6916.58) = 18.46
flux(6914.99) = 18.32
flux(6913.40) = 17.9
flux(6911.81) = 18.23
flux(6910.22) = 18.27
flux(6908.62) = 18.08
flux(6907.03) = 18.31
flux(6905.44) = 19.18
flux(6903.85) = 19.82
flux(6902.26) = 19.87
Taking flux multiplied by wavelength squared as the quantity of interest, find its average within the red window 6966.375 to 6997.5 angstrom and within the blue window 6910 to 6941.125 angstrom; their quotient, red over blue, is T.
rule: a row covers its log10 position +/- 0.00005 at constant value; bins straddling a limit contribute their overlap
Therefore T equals 1.0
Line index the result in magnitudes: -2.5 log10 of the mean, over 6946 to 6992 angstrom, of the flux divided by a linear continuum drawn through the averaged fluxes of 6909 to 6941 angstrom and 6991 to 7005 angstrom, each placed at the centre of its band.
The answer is -0.02 mag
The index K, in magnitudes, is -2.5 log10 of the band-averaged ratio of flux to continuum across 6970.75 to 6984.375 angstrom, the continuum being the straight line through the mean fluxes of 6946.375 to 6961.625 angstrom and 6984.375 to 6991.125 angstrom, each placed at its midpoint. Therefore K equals 0.020 mag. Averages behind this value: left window 18.9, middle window 18.5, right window 18.8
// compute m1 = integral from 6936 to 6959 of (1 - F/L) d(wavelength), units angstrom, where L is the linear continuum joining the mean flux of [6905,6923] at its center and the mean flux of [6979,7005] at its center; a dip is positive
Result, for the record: -0.5 angstrom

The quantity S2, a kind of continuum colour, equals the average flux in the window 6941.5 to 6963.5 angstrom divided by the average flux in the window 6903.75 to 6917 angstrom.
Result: 1.02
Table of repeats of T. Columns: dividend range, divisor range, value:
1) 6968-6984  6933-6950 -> 1.01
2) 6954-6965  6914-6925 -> 1.03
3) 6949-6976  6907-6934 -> 1.03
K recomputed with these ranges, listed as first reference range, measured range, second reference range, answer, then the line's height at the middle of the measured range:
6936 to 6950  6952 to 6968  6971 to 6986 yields -0.024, 18.5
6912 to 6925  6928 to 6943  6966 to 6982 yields -0.012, 18.5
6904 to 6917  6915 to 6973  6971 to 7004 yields -0.015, 18.5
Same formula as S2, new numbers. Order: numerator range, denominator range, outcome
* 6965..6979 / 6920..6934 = 1.00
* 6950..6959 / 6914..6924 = 1.03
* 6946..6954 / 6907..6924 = 1.03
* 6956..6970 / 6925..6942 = 1.01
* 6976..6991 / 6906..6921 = 1.02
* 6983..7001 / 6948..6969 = 0.98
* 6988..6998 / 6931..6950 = 1.00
